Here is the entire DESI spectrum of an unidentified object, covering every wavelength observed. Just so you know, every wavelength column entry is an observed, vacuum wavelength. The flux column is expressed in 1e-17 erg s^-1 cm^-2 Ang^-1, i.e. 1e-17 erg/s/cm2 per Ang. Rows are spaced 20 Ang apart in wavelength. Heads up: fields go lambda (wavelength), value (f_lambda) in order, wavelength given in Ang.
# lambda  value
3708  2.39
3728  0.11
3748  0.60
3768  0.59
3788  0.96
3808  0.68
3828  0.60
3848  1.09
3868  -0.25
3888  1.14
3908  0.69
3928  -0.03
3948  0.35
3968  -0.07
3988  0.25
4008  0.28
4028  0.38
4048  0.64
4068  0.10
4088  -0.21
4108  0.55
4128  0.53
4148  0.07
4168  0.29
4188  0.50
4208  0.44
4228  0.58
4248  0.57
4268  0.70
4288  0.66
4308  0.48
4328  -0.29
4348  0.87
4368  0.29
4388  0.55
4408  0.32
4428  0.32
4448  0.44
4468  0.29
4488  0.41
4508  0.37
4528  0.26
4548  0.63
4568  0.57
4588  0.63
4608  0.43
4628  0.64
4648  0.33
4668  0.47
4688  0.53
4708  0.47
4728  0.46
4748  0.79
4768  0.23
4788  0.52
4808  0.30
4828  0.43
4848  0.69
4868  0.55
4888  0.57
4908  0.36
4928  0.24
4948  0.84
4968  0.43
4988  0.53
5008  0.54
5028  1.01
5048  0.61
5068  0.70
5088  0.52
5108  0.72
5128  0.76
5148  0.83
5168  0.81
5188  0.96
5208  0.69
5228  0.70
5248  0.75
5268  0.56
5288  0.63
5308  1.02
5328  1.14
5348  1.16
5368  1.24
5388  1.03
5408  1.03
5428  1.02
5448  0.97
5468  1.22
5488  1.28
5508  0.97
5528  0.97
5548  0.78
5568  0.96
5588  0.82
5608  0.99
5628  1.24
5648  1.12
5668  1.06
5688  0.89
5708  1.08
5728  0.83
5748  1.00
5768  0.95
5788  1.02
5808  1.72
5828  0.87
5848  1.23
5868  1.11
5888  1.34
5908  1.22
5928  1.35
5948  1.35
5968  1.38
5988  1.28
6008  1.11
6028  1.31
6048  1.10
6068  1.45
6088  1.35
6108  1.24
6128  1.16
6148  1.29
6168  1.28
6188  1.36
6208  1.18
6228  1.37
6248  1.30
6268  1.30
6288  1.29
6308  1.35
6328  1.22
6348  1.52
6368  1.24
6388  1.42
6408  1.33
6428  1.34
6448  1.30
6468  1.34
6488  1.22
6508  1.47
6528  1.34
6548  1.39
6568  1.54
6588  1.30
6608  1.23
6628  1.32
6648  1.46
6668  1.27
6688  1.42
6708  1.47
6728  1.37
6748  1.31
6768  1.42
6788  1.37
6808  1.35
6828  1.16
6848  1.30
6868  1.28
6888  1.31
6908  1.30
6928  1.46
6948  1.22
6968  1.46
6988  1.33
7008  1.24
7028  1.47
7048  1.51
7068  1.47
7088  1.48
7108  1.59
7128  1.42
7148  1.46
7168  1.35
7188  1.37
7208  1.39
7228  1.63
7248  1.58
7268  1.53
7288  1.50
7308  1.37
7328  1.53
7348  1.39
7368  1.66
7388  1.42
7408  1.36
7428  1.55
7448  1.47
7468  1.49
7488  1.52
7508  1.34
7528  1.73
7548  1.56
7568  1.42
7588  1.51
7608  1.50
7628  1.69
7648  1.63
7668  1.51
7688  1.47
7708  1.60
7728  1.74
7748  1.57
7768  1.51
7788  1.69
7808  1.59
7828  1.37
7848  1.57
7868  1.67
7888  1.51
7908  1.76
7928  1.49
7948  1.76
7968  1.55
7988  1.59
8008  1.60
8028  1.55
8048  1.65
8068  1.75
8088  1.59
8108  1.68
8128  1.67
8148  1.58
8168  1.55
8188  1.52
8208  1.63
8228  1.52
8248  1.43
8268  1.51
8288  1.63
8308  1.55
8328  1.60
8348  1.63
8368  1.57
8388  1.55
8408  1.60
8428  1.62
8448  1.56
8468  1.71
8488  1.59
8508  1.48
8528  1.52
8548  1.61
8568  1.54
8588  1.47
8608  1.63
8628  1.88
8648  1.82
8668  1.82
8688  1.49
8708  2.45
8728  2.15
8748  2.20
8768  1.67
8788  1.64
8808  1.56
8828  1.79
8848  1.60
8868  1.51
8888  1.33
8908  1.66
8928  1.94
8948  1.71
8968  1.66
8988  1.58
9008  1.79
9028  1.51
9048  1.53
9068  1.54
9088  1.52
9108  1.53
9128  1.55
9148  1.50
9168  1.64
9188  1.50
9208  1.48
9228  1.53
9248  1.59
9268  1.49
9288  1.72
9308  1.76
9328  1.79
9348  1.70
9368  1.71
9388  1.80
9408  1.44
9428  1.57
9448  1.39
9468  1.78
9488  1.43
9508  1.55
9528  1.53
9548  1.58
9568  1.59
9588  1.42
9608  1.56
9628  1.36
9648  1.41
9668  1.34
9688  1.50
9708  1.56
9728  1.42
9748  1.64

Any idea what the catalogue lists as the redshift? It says 0.33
